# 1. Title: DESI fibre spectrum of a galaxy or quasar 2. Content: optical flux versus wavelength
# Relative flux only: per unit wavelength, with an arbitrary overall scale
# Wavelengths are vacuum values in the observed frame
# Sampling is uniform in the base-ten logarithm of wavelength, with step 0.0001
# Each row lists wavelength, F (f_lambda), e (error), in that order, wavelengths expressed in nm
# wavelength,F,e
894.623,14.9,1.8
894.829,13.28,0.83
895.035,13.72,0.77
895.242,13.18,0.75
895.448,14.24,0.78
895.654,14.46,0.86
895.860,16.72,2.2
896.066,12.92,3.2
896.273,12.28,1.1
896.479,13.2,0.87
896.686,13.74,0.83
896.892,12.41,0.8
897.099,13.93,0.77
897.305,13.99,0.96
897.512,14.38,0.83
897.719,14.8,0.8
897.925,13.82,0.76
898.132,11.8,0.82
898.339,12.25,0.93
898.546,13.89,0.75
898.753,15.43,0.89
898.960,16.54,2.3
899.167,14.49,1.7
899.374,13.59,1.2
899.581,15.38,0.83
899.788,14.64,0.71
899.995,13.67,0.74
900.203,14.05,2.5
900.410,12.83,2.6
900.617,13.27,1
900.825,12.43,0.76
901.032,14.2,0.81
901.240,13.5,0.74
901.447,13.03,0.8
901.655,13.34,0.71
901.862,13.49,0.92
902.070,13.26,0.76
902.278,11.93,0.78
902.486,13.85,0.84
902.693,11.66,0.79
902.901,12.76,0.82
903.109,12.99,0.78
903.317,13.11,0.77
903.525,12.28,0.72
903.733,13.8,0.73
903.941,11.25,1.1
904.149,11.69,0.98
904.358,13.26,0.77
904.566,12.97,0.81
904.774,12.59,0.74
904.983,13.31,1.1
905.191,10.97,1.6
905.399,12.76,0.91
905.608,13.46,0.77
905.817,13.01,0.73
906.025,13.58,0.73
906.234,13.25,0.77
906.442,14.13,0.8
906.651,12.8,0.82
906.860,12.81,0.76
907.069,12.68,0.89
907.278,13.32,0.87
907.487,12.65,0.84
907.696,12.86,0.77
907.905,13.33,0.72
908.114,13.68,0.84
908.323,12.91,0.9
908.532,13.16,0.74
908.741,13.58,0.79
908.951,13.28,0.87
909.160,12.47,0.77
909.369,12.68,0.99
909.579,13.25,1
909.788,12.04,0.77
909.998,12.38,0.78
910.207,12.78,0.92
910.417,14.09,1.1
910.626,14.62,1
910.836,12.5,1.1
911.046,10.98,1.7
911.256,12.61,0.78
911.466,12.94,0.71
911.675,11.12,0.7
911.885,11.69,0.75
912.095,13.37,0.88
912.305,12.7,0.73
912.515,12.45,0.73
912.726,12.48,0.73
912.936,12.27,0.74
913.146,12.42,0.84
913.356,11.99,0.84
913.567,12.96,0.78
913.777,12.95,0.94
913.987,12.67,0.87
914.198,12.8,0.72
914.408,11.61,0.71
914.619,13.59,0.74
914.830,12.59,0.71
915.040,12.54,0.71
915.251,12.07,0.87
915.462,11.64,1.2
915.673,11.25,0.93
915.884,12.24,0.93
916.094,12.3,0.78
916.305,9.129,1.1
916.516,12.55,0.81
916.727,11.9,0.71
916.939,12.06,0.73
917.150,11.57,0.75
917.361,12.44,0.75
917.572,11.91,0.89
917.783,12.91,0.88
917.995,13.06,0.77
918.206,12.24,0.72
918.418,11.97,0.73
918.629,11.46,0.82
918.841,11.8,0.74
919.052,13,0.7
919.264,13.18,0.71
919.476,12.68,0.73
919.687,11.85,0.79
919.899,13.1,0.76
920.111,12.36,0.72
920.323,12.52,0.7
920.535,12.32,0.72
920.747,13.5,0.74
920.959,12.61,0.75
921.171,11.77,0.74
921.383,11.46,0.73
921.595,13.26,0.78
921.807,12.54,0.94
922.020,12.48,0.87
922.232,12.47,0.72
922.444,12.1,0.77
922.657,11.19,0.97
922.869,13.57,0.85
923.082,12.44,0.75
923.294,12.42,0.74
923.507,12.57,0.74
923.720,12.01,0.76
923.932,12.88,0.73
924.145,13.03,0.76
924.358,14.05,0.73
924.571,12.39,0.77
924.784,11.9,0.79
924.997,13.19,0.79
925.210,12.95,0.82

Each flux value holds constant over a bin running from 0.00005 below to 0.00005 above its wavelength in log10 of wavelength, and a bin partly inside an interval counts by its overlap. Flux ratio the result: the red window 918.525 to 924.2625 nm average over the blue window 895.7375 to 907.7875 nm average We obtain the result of 0.94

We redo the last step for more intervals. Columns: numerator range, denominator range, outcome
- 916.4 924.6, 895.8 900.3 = 0.89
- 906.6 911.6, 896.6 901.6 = 0.93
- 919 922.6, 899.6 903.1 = 0.94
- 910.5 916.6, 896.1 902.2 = 0.90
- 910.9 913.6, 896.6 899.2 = 0.88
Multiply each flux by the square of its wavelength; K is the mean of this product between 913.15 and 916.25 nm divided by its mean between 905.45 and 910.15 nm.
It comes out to 0.96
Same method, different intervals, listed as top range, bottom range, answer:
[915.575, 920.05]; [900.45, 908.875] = 0.96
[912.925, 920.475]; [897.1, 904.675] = 0.95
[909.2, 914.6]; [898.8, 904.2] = 0.96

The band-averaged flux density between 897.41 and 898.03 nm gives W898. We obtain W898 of 14.3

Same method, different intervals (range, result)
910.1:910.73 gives 13.8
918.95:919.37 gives 13.1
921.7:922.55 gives 12.4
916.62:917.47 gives 12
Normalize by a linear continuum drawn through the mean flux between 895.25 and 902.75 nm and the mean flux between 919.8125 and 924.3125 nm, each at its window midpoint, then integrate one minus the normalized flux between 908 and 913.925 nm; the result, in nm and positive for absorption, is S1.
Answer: 0.167 nm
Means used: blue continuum 13.7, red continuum 12.5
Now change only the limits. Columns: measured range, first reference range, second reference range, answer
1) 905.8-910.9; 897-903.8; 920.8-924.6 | 0.034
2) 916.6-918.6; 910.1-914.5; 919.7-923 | 0.049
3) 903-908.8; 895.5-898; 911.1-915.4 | 0.075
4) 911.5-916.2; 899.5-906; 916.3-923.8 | 0.087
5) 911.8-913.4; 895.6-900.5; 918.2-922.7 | 0.060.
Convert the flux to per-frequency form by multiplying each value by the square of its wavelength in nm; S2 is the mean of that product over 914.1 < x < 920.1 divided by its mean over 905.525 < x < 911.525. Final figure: 0.95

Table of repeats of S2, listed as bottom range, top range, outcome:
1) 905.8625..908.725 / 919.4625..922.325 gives 0.98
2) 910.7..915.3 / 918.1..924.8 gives 1.02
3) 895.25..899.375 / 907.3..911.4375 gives 0.95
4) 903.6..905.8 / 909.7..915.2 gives 1.01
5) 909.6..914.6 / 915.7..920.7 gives 0.98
